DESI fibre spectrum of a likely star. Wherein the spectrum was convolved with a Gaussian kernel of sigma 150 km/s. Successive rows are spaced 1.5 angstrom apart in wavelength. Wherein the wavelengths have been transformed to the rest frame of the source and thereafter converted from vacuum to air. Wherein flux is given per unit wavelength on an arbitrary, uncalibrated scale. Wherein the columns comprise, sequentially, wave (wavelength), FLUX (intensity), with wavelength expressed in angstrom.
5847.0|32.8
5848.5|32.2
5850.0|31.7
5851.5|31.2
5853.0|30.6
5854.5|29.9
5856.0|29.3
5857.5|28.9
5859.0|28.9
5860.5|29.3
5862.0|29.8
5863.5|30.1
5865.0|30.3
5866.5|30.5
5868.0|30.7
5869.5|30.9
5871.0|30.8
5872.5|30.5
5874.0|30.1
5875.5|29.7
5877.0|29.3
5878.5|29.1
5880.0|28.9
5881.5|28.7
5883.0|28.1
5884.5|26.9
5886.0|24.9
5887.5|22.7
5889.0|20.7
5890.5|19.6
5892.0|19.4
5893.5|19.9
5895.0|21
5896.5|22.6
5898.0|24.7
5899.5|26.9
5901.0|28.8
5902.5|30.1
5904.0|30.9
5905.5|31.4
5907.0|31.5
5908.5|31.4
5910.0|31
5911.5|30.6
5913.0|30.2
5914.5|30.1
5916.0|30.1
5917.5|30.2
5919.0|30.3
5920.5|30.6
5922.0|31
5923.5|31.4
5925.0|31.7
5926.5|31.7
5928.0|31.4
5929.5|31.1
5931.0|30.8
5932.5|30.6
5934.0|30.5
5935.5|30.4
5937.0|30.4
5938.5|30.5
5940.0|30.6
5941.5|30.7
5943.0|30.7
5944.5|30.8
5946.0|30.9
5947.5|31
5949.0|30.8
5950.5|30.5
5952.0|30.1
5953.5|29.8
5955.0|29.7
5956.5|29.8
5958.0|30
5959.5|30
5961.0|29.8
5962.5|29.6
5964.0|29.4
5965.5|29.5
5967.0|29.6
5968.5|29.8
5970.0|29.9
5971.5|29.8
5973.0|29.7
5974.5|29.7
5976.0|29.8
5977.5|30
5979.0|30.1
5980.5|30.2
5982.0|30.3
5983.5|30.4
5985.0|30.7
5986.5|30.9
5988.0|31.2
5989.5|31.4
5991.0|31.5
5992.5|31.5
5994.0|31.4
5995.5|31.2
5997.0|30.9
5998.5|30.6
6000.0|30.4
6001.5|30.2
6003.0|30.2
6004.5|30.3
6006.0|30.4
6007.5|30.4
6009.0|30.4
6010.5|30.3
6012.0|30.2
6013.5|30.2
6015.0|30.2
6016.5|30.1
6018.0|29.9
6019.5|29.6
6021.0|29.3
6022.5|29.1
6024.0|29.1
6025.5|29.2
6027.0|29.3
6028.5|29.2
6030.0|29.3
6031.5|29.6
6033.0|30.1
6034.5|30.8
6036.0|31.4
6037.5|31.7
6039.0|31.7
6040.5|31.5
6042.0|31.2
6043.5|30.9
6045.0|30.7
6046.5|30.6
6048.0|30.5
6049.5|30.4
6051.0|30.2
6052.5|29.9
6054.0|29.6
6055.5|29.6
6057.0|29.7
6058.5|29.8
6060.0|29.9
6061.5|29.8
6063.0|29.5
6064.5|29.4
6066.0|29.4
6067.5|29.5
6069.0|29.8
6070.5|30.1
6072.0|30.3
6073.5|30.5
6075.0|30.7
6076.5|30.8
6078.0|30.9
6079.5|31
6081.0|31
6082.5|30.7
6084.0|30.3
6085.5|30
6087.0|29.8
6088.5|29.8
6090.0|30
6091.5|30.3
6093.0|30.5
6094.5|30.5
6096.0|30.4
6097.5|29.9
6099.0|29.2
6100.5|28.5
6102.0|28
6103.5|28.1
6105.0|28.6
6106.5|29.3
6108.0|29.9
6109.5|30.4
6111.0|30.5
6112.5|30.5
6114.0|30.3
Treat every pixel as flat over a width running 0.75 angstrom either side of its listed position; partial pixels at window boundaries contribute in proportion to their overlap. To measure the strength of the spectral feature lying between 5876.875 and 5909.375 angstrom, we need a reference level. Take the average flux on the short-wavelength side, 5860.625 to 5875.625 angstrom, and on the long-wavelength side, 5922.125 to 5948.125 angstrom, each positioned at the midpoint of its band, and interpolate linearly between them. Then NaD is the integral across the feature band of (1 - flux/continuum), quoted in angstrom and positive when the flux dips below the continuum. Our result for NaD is 4.6 angstrom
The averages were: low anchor 30.3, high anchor 30.9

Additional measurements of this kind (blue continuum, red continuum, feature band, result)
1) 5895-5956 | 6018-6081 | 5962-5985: 0.18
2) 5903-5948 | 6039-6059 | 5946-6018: 0.78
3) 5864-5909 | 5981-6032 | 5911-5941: -2.54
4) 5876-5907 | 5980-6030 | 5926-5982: -3.87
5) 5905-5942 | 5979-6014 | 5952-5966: 0.44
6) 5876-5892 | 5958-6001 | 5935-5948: -1.01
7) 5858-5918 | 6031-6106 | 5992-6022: -0.96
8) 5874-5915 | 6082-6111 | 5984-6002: -1.69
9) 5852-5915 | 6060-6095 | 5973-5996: -1.15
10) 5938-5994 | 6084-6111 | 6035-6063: -0.56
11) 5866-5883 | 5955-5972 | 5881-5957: 2.46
